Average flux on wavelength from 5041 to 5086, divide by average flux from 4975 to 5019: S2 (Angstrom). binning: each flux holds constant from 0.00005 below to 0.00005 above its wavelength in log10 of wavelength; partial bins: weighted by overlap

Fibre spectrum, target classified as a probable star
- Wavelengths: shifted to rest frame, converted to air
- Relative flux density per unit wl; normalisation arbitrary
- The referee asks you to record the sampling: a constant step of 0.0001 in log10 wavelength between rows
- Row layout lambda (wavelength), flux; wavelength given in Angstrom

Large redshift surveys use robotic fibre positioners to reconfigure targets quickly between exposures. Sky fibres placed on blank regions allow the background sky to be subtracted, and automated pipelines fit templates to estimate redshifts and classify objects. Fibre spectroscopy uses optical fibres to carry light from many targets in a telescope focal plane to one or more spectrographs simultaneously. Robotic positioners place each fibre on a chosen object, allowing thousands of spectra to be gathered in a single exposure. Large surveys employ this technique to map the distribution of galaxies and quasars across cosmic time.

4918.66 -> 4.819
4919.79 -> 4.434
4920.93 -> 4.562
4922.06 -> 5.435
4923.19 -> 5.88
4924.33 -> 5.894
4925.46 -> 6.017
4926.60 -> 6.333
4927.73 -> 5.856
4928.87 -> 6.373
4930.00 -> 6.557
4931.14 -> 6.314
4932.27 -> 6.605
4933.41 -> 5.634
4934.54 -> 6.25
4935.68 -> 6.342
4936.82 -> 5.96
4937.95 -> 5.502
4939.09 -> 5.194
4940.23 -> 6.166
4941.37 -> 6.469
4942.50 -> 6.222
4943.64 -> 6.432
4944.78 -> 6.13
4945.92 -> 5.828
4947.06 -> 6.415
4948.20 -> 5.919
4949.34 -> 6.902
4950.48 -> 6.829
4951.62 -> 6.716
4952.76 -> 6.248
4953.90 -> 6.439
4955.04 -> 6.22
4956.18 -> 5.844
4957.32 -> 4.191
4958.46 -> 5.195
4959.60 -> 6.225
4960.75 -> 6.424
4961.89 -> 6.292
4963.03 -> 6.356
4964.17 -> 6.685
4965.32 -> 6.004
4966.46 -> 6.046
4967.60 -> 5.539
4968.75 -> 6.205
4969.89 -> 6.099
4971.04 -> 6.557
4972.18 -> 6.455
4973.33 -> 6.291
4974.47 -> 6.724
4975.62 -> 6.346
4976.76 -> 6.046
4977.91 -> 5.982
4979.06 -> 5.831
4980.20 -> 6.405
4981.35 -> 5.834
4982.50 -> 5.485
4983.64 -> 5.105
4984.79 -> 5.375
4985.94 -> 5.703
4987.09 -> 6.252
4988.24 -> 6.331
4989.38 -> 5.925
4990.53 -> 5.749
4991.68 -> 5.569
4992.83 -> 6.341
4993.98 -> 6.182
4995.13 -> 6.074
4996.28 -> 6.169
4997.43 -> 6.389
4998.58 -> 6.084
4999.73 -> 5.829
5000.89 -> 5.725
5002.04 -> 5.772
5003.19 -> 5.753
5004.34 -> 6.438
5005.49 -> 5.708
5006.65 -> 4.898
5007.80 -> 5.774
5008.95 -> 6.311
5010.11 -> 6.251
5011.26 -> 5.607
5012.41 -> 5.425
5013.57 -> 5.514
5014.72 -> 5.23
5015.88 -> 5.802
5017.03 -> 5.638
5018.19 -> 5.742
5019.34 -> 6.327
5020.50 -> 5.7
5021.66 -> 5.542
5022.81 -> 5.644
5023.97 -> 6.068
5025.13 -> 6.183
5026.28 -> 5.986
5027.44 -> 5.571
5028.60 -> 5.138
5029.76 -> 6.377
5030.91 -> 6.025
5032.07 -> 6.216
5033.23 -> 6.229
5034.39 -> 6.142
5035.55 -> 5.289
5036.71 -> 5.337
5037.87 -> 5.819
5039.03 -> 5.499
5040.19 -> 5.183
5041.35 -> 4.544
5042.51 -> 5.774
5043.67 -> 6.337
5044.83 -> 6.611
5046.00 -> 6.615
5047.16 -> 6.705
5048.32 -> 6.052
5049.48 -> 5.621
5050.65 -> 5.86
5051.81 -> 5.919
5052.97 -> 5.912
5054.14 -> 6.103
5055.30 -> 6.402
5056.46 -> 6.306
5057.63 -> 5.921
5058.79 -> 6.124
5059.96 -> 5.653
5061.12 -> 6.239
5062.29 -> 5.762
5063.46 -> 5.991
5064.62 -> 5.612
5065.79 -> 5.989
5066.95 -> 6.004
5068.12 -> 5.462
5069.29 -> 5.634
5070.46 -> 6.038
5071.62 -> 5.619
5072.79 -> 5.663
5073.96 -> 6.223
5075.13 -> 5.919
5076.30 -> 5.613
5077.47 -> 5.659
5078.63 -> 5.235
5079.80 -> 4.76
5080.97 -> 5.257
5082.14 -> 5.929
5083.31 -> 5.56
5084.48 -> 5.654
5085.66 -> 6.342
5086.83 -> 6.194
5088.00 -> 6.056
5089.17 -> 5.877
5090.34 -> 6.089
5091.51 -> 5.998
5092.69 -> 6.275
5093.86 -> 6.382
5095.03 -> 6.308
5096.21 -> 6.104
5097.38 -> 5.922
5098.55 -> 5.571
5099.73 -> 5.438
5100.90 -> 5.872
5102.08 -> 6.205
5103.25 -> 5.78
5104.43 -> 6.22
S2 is 1.0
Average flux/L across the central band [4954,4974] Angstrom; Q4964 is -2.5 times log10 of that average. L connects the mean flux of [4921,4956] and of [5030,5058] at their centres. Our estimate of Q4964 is 0.01 mag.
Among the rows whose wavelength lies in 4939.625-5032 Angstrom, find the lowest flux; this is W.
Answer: 4.191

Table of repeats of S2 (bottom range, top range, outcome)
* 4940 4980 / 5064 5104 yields 0.94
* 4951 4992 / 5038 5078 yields 0.98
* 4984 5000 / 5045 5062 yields 1.02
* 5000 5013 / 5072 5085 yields 0.97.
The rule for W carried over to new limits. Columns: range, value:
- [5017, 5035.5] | 5.138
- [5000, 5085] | 4.544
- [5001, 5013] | 4.898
